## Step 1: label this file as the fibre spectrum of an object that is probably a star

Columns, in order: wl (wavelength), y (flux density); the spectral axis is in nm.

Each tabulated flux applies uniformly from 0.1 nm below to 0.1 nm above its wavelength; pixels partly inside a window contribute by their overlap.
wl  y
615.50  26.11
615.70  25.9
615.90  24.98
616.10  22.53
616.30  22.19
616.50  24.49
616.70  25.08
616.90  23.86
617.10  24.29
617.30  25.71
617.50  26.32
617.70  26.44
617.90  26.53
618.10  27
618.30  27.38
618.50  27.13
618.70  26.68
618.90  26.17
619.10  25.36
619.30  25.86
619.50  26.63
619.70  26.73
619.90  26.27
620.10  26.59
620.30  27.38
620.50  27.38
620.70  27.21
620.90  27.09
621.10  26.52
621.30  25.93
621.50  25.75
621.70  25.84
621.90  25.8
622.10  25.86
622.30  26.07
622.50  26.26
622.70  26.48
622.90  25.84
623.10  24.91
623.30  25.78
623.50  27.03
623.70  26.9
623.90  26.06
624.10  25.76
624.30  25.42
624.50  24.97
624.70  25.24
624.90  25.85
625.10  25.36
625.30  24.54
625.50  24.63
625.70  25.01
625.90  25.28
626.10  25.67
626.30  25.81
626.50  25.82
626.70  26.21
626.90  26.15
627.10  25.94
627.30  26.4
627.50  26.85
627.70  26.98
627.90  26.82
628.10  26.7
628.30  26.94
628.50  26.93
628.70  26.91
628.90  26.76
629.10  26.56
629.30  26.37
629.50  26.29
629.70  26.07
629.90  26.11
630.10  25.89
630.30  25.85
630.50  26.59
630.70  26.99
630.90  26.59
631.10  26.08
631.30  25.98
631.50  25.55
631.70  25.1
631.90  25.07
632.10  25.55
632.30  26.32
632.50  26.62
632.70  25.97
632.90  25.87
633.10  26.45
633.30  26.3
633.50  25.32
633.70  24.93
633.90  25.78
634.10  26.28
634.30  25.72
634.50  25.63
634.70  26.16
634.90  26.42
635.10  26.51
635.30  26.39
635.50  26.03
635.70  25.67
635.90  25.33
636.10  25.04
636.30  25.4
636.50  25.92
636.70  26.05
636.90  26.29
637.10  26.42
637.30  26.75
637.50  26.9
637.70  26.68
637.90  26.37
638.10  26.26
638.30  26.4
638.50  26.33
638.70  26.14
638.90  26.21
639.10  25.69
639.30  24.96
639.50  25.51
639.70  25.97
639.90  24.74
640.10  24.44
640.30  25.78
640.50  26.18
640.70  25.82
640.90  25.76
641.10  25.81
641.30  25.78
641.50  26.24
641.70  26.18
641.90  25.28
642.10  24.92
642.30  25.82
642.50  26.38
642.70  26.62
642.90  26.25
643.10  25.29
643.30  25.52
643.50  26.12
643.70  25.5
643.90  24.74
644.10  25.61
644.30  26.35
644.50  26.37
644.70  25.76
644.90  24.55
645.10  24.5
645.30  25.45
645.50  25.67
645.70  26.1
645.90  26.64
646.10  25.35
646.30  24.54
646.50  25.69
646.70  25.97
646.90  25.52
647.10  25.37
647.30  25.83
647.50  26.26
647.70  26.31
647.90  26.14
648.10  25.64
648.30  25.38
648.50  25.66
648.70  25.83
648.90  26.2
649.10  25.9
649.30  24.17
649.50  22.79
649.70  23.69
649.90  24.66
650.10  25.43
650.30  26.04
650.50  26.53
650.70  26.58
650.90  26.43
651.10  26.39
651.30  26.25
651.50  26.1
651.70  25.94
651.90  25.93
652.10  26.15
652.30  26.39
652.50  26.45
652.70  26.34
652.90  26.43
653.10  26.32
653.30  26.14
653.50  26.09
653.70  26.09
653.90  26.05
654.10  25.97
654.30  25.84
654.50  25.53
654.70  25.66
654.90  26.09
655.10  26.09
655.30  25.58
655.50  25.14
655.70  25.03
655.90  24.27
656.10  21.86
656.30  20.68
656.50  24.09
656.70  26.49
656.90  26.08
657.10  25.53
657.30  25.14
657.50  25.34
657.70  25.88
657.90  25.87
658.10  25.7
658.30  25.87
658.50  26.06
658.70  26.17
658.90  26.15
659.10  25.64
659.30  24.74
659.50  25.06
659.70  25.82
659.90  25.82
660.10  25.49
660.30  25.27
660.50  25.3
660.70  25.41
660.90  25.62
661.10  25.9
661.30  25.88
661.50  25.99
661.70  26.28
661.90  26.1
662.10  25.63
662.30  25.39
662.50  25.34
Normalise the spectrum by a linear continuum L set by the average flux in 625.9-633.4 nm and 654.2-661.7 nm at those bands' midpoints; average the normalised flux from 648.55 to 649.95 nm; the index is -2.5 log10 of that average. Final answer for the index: 0.04 mag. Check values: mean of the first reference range 26.2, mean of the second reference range 25.4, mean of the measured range 24.8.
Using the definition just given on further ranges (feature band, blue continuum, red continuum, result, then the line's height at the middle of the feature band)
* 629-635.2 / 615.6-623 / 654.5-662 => -0.01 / 25.8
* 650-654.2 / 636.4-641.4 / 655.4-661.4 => -0.03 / 25.5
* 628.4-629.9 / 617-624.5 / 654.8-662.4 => -0.02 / 26.1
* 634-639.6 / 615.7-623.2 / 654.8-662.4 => -0.02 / 25.7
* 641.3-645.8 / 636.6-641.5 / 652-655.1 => 0.01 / 26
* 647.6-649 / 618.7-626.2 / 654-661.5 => -0.01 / 25.5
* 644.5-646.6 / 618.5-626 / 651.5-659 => 0.01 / 25.7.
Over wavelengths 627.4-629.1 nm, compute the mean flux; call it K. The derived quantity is 26.8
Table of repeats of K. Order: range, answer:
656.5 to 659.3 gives 25.7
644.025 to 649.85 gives 25.5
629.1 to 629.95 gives 26.3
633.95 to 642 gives 25.9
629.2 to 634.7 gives 26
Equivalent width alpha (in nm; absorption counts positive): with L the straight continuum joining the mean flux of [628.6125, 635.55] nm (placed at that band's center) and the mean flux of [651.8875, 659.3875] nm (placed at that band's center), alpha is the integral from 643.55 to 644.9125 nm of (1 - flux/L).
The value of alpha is 0.01 nm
